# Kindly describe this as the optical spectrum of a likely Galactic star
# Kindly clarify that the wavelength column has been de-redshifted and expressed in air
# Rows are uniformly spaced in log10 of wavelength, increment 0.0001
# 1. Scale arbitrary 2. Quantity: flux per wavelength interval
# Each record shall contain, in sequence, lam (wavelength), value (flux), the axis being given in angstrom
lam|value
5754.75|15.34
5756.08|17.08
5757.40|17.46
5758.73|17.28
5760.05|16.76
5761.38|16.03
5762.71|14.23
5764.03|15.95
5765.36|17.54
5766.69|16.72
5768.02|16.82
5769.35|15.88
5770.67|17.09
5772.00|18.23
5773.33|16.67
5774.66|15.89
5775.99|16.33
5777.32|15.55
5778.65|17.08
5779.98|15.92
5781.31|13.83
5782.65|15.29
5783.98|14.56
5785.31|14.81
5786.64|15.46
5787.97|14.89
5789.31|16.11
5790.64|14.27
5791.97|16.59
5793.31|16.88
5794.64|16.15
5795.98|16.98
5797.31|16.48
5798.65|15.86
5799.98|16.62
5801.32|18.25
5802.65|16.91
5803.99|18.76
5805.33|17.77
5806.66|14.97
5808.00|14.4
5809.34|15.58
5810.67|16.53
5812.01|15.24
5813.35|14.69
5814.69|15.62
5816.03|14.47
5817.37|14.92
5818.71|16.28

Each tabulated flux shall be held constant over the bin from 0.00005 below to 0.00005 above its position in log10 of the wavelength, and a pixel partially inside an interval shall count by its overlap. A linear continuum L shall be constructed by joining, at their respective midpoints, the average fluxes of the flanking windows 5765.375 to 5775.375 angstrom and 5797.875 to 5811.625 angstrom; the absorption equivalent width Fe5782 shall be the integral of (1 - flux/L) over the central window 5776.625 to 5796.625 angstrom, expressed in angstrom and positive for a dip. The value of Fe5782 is 1.26 angstrom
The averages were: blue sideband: 16.8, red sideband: 16.5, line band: 15.6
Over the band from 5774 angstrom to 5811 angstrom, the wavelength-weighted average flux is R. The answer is 16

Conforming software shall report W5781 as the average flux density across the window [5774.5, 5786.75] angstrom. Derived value 15.5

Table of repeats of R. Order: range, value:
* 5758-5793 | 16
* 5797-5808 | 16.8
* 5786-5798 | 16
